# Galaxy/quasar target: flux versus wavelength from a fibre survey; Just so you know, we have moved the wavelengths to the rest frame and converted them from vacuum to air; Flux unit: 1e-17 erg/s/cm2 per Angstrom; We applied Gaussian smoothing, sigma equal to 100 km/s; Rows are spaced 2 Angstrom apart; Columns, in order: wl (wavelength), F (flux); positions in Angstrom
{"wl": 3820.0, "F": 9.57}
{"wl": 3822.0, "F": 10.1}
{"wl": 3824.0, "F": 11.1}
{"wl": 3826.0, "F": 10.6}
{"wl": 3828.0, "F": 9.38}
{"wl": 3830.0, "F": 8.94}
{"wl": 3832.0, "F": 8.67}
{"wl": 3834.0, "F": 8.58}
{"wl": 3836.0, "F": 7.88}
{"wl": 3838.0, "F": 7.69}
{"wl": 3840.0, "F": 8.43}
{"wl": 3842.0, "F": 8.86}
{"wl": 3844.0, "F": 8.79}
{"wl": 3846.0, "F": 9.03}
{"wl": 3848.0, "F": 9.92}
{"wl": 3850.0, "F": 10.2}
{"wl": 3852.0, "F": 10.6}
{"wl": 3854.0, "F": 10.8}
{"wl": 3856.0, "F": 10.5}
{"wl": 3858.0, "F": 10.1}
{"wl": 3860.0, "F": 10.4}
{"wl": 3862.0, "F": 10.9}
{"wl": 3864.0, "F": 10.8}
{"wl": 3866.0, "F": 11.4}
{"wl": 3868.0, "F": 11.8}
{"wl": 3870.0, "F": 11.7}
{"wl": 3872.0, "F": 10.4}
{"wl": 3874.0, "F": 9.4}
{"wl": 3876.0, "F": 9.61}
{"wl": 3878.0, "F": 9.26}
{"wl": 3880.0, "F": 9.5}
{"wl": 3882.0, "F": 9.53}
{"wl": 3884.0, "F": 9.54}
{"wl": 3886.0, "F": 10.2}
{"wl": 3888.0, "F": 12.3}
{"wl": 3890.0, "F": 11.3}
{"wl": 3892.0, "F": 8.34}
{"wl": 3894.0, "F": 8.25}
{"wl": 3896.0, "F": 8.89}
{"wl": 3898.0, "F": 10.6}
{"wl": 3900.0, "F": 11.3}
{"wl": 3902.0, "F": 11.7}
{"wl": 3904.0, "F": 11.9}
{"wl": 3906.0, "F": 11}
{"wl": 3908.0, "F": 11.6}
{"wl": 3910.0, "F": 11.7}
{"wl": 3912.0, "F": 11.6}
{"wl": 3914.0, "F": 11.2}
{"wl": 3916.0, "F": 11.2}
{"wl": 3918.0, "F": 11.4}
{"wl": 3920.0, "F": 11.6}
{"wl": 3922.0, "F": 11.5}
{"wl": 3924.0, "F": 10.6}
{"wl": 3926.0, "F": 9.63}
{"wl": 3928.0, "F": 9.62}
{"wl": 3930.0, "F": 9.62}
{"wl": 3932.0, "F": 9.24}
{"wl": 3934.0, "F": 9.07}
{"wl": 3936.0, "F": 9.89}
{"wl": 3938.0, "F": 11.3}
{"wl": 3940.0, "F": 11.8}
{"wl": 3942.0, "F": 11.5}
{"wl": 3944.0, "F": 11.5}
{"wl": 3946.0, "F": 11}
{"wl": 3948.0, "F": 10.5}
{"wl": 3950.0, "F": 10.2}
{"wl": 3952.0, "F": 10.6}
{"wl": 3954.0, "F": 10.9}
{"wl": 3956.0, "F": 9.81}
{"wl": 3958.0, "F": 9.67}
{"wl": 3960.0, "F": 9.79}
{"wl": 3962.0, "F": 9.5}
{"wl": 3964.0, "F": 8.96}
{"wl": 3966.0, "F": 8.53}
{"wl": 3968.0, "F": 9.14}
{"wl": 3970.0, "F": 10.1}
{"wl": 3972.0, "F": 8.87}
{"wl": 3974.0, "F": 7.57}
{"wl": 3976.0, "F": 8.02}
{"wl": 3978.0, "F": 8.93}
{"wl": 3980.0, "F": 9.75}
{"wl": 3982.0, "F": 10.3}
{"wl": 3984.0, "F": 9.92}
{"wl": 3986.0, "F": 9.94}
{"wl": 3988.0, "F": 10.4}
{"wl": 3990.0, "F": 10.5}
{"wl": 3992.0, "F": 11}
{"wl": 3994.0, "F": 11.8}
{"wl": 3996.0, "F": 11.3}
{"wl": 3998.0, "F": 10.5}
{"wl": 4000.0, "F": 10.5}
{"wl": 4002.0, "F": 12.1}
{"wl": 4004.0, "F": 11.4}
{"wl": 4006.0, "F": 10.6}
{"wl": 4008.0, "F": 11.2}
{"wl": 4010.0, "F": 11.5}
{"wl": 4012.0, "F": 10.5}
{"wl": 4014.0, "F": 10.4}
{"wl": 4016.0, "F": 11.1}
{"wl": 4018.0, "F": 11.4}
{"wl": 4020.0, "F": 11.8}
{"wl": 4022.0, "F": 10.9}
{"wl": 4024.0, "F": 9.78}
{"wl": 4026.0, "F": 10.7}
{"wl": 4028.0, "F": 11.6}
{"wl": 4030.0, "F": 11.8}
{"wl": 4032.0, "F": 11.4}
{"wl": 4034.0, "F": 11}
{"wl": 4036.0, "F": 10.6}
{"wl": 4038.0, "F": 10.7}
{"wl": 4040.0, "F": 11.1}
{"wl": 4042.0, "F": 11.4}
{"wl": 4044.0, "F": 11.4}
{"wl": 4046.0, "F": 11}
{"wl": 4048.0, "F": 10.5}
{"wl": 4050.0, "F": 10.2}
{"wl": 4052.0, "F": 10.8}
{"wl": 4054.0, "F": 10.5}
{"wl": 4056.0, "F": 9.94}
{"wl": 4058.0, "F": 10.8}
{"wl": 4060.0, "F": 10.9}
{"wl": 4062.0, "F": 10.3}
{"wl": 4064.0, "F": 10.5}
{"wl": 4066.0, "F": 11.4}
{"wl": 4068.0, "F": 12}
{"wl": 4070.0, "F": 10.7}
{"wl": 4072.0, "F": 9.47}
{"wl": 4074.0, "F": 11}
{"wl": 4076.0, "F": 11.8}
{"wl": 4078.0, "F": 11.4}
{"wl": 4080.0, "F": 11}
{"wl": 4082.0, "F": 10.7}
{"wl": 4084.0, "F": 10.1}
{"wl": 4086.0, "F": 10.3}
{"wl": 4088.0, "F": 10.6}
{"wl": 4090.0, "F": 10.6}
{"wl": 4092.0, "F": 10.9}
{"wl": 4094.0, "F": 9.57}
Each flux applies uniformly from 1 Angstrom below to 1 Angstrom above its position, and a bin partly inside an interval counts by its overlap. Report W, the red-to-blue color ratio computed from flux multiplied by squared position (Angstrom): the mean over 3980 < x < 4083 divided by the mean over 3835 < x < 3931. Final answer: 1.14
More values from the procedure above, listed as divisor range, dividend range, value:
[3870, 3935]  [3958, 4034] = 1.04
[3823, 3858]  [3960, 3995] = 1.09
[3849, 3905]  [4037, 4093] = 1.14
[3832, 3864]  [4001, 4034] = 1.27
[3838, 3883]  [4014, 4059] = 1.19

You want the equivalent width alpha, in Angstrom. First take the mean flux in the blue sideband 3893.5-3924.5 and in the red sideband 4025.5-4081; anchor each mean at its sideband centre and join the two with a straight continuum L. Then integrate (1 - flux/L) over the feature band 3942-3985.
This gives 5.0 Angstrom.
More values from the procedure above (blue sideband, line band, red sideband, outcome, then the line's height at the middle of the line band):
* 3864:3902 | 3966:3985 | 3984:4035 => 2.89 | 10.8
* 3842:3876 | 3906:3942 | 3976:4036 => -0.78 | 10.5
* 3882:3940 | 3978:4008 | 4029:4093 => 0.14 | 10.7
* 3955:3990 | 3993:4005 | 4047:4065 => -1.87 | 9.75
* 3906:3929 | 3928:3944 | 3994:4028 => 0.98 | 11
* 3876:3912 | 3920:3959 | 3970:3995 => -1.42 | 10.1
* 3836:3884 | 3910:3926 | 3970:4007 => -1.87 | 10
